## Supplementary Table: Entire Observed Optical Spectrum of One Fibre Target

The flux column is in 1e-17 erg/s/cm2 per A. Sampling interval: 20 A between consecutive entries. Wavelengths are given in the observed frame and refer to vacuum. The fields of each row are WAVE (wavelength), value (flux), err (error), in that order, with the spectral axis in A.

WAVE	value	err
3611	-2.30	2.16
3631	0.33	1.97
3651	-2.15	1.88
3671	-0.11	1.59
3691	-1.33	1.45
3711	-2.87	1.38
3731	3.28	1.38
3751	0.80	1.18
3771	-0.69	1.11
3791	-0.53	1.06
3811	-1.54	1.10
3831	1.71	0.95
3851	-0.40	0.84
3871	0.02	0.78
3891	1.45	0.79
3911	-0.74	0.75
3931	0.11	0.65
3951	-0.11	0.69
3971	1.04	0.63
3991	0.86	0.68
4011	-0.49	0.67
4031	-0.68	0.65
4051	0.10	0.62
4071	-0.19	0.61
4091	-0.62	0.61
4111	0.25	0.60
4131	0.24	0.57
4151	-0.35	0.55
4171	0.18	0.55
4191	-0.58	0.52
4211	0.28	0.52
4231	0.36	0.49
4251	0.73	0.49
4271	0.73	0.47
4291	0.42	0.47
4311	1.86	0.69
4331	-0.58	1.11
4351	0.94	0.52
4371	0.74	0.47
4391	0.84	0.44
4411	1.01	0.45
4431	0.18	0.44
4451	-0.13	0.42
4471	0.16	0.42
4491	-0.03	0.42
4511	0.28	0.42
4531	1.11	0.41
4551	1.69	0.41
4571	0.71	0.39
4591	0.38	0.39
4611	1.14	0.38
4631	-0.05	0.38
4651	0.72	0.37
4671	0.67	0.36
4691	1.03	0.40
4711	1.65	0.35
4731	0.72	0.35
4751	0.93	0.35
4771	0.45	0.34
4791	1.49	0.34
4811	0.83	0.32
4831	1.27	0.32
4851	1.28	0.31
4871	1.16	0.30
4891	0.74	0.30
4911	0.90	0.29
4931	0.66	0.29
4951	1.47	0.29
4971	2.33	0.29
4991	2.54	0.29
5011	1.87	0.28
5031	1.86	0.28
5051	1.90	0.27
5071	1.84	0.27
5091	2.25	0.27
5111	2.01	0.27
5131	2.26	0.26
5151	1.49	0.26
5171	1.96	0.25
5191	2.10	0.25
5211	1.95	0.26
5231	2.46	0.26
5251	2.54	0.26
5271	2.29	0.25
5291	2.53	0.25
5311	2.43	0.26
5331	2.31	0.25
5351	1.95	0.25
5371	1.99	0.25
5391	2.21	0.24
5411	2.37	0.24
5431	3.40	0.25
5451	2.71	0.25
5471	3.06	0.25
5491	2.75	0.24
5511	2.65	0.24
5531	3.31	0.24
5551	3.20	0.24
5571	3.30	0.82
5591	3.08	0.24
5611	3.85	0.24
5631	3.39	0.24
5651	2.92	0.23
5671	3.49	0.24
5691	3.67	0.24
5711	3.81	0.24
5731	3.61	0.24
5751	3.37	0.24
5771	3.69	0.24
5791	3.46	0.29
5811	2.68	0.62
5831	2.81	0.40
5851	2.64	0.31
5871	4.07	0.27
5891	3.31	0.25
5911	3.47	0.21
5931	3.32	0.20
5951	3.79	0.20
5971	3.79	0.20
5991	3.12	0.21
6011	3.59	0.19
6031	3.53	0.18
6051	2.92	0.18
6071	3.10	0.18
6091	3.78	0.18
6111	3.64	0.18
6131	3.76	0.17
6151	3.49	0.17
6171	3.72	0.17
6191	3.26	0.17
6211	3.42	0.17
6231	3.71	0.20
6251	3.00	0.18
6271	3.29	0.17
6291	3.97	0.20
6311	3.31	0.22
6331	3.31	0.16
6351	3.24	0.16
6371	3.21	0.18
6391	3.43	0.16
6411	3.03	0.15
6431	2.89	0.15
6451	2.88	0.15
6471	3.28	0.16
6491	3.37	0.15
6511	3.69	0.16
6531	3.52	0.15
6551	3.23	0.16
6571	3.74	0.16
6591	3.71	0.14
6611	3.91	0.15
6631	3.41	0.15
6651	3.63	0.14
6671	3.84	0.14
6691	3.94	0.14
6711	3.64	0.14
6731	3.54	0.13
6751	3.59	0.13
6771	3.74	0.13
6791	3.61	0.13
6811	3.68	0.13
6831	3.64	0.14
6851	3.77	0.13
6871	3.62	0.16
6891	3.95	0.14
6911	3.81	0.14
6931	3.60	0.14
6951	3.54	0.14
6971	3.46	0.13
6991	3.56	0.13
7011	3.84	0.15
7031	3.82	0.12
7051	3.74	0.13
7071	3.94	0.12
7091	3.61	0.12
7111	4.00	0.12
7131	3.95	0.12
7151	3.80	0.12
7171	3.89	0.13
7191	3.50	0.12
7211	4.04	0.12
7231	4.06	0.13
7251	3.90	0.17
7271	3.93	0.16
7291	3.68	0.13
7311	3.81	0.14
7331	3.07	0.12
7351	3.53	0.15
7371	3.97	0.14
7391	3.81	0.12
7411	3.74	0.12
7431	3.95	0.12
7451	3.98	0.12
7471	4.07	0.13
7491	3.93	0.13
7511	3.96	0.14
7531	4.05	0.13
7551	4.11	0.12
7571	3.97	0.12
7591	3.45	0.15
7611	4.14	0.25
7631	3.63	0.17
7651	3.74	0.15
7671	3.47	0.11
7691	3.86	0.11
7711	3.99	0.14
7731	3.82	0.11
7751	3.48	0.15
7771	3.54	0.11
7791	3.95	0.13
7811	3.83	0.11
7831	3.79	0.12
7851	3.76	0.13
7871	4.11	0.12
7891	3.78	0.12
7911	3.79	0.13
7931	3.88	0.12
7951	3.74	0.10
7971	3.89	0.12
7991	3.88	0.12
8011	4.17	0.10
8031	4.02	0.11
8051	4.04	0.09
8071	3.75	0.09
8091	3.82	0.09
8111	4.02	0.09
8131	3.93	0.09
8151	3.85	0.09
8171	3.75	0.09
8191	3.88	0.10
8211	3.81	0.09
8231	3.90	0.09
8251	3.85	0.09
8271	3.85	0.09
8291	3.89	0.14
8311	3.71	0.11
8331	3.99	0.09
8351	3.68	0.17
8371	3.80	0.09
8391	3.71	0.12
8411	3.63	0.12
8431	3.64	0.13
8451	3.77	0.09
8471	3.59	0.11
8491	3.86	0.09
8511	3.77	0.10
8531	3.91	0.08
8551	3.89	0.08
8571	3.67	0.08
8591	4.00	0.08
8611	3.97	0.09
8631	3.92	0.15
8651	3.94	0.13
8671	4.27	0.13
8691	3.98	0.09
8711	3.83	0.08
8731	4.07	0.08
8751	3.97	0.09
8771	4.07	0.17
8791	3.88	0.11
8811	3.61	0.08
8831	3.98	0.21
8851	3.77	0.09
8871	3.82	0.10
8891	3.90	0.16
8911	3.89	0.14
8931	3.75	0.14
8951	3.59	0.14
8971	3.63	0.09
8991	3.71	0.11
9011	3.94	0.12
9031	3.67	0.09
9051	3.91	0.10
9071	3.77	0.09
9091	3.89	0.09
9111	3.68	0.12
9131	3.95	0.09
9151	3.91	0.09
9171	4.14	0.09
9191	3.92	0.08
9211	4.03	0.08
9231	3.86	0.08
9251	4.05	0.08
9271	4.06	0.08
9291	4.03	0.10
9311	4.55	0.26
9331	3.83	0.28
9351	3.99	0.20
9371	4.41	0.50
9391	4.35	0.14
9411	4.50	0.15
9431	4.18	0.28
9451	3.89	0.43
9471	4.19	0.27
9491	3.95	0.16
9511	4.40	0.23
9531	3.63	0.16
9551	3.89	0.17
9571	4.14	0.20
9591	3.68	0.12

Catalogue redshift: 0.24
